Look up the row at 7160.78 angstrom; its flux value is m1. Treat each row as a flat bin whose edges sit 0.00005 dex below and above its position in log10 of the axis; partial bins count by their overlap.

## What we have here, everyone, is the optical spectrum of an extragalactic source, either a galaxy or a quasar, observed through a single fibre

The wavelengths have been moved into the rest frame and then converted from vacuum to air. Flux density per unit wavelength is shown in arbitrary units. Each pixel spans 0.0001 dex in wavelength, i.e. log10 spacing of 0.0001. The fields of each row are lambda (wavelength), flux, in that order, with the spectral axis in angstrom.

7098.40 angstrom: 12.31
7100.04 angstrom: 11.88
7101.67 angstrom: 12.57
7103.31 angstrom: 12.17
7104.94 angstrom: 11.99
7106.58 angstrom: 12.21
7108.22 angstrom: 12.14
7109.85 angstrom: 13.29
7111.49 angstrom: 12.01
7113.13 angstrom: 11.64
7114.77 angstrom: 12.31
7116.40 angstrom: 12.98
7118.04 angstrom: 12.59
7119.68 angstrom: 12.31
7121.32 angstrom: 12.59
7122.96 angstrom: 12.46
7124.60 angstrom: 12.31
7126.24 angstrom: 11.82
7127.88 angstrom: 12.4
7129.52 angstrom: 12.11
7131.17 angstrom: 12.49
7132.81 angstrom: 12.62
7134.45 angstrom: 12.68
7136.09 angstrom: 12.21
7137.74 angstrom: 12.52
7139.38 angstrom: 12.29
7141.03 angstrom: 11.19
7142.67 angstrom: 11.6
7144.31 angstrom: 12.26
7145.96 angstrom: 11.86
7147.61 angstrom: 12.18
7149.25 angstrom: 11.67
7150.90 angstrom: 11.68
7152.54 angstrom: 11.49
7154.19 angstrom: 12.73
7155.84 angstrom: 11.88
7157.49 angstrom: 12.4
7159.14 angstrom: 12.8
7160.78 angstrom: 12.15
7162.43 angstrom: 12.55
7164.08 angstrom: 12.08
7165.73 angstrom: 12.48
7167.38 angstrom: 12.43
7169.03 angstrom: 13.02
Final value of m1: 12.15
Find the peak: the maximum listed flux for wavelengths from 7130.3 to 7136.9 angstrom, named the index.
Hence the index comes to 12.68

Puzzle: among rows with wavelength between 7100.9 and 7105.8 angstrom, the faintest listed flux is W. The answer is 11.99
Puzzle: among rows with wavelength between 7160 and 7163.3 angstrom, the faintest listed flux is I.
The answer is 12.15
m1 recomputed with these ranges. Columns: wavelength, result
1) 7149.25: 11.67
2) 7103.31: 12.17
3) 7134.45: 12.68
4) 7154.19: 12.73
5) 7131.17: 12.49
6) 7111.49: 12.01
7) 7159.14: 12.8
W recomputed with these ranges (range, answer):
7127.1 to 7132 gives 12.11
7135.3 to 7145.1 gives 11.19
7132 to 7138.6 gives 12.21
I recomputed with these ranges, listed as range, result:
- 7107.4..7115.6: 11.64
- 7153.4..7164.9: 11.88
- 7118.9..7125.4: 12.31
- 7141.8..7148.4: 11.6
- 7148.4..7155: 11.49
